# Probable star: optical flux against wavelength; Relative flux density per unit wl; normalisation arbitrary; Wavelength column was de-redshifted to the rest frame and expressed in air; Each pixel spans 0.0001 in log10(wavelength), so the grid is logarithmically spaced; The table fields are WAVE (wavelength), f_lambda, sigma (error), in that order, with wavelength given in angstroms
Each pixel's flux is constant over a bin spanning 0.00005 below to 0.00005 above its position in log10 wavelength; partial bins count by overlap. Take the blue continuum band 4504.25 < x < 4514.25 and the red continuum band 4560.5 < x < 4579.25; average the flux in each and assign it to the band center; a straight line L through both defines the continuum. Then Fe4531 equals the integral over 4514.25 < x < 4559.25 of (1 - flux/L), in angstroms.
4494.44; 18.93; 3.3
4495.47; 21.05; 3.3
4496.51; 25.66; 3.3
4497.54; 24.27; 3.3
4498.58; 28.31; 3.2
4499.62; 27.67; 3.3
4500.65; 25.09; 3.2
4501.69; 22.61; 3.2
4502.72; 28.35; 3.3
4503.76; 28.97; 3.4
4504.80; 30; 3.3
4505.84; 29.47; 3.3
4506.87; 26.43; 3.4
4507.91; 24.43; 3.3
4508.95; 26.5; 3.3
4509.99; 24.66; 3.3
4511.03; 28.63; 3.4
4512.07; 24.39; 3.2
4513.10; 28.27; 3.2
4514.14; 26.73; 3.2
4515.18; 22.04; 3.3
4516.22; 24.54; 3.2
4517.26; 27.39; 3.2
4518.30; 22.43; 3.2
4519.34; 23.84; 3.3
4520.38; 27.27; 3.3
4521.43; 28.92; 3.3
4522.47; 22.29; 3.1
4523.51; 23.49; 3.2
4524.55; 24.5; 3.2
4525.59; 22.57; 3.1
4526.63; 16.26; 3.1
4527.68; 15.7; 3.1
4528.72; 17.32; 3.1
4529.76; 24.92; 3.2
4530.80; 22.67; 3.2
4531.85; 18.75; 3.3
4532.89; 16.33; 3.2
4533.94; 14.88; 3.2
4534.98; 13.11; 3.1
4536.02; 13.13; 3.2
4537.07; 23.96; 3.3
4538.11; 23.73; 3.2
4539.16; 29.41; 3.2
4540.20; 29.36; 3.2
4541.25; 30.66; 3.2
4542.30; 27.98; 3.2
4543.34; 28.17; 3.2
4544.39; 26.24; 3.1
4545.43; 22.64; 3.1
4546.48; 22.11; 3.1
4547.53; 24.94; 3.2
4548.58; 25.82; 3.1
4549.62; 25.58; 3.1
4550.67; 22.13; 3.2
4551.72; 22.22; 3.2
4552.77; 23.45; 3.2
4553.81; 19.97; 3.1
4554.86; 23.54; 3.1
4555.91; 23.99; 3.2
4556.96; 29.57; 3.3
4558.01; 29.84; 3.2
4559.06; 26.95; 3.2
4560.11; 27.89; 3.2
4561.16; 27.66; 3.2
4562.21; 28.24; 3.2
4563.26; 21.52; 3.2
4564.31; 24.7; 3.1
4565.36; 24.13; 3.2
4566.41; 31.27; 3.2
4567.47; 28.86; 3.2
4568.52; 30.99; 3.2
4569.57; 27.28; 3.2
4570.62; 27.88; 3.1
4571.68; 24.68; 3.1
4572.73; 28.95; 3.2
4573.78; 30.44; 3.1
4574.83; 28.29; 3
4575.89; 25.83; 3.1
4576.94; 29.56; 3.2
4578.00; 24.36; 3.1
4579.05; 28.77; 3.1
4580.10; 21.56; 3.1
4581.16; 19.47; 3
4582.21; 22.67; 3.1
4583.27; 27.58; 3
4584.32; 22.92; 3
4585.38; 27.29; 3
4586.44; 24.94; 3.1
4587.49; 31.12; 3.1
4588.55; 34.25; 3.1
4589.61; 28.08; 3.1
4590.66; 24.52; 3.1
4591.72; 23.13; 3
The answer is 6.3 angstroms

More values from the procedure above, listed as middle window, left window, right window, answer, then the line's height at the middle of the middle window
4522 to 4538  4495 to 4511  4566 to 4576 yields 4.56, 27.2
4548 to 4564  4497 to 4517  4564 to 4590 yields 0.97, 26.9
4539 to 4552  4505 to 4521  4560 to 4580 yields 0.38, 26.7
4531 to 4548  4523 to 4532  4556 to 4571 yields 0.21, 23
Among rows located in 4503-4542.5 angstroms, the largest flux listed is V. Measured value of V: 30.66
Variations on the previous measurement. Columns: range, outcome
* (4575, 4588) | 31.12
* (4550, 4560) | 29.84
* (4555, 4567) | 31.27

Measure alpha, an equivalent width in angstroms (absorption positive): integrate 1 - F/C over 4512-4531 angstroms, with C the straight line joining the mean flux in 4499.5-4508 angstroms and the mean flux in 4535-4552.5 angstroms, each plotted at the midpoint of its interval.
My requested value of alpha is 1.9 angstroms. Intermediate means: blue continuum 27.1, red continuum 24.5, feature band 23.4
